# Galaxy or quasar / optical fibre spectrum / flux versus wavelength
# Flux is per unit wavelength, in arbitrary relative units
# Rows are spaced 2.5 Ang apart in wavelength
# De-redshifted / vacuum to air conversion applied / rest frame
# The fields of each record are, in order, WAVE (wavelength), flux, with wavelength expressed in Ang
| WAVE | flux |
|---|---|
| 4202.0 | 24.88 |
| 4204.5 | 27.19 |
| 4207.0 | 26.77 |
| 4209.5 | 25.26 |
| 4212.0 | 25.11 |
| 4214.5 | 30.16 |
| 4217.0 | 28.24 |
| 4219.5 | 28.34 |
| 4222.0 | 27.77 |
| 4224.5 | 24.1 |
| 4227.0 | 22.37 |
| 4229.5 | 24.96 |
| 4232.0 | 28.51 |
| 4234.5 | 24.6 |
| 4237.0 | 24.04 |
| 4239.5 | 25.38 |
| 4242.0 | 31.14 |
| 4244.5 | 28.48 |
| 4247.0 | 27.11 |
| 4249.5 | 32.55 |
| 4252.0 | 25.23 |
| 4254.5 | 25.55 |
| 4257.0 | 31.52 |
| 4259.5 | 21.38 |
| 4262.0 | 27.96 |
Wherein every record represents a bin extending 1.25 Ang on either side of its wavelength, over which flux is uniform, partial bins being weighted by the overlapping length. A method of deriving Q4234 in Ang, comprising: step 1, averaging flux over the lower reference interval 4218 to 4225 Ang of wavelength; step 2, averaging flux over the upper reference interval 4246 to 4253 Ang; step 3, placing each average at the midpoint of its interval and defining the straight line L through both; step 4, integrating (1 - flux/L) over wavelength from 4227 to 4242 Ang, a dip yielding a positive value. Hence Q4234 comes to 1.1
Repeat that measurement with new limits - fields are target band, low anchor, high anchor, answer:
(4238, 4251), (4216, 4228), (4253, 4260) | -1.1 Ang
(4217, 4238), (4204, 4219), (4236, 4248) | 1.1 Ang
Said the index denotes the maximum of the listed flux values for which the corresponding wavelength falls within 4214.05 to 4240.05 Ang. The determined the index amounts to 30.16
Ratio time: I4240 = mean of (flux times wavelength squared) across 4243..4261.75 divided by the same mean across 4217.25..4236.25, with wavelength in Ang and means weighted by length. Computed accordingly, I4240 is 1.1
